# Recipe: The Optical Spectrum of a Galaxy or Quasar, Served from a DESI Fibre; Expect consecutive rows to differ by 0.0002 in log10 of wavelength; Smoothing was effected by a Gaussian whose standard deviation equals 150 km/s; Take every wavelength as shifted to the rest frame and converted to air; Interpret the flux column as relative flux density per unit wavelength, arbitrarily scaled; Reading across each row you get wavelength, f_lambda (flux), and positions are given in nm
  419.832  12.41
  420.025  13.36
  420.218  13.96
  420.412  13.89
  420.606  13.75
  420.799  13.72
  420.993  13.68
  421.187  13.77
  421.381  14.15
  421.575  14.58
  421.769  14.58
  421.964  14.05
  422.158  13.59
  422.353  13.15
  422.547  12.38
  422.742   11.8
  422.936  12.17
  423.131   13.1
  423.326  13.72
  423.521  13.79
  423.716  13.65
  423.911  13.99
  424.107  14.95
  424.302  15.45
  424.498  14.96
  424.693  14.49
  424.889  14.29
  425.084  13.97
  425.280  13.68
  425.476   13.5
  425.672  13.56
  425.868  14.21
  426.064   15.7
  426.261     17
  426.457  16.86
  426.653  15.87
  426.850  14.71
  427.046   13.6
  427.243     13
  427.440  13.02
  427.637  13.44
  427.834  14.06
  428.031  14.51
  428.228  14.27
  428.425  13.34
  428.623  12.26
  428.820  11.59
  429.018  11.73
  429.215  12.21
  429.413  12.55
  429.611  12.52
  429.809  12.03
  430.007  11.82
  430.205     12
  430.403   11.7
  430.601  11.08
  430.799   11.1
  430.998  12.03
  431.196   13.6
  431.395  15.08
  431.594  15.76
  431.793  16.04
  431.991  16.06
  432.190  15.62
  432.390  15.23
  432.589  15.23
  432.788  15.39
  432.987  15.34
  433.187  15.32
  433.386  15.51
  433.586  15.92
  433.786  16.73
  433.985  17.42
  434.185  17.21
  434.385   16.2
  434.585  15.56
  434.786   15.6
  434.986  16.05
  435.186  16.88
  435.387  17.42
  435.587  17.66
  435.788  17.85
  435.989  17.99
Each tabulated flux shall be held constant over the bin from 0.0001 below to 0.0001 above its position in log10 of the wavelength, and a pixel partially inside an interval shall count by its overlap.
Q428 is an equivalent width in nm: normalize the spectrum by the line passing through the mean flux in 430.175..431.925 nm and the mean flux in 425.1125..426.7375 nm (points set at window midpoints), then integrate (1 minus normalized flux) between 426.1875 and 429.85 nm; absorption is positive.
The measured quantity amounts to 0.18 nm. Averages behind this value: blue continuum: 15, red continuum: 13.3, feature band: 13.6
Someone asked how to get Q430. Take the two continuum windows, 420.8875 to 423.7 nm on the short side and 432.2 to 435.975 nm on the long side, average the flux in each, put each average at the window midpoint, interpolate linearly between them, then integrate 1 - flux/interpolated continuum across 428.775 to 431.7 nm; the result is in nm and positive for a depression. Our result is 0.55 nm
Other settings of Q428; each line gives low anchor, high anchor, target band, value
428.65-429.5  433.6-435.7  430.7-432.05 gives -0.02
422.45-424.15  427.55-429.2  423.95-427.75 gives -0.39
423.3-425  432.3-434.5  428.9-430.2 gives 0.27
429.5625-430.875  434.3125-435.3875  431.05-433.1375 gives -0.27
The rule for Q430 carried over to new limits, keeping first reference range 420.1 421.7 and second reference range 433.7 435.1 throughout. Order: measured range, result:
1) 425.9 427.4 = -0.013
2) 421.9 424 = 0.164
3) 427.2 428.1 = 0.093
